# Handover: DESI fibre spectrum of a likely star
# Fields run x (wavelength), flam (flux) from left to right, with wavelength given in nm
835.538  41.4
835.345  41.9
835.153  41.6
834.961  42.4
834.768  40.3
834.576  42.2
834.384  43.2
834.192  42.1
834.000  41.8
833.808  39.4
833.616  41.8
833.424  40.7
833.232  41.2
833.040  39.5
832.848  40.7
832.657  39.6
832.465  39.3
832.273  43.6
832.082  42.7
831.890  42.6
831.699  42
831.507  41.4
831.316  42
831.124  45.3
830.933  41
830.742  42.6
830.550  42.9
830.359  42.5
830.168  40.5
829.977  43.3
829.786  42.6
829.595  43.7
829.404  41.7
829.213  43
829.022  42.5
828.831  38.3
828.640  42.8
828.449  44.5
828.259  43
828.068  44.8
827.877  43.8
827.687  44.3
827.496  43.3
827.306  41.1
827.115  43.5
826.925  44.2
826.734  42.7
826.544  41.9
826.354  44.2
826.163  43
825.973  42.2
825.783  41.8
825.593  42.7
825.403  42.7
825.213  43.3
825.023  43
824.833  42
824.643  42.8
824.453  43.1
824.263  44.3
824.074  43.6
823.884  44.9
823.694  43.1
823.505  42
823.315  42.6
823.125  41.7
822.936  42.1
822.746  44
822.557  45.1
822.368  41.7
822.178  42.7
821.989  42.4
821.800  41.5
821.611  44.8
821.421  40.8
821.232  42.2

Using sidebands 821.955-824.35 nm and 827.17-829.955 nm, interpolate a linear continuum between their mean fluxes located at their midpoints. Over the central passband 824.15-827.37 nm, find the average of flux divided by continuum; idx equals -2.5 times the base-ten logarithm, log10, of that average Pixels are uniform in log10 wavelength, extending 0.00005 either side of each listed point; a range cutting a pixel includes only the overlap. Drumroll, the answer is 0.003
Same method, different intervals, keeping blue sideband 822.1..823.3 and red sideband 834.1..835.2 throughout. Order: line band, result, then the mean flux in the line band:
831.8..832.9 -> 0.018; 41.4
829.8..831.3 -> -0.007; 42.6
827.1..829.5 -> -0.009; 42.8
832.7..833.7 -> 0.036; 40.7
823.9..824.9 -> -0.015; 43.3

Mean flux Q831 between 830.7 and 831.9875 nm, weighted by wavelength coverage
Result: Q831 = 42.4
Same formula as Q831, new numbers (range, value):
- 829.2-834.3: 41.8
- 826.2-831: 42.8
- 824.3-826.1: 42.7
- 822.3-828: 43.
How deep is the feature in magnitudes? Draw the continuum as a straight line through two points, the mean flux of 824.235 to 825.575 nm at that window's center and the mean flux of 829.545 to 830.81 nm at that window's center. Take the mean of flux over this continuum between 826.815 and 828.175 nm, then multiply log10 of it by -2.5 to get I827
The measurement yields -0.02 mag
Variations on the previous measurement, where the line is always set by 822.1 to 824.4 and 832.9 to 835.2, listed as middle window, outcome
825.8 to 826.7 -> 0.00 mag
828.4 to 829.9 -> 0.00 mag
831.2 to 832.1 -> -0.01 mag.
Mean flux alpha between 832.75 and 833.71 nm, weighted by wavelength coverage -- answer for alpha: 40.8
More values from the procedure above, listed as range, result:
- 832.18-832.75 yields 40.8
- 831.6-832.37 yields 42.7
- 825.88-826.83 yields 42.8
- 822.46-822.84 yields 44.6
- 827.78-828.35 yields 43.9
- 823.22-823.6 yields 42.3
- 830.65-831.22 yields 43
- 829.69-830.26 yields 42.2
